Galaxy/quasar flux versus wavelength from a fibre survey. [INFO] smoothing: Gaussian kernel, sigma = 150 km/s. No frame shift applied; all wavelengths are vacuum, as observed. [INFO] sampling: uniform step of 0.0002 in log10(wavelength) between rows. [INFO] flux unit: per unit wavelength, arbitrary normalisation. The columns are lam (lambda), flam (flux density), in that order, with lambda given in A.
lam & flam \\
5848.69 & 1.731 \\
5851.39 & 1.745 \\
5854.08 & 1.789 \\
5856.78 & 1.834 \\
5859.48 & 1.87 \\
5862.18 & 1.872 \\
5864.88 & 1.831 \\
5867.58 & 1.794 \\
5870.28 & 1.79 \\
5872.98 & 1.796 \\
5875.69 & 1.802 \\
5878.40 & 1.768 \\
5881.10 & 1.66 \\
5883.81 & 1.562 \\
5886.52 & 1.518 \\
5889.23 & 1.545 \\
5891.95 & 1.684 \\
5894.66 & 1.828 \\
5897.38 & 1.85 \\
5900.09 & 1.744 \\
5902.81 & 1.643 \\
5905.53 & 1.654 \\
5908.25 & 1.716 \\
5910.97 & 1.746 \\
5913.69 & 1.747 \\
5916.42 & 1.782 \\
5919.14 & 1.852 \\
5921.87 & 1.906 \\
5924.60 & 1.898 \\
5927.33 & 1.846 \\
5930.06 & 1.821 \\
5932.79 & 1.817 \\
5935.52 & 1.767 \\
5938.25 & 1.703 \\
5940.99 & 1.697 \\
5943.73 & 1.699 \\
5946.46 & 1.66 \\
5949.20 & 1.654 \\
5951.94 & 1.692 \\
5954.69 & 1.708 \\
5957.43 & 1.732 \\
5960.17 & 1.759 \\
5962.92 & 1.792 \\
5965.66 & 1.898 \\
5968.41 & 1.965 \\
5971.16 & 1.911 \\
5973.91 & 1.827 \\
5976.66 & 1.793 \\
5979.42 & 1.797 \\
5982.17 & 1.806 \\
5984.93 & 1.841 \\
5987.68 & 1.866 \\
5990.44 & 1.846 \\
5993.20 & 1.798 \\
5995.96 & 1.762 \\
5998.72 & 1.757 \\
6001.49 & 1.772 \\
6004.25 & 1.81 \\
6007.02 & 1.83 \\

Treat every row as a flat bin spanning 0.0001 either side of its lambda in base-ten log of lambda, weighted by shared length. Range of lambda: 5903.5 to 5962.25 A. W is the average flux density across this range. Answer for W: 1.75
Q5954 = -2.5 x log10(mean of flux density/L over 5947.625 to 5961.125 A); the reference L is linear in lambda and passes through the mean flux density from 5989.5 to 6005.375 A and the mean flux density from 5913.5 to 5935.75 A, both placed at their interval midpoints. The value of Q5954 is 0.067 mag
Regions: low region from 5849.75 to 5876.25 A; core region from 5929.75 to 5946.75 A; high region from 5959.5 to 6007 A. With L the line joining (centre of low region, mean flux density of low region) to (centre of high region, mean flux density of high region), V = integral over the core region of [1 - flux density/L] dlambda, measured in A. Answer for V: 0.77 A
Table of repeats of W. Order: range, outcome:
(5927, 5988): 1.78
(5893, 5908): 1.74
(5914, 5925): 1.84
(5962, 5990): 1.85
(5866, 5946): 1.75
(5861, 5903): 1.73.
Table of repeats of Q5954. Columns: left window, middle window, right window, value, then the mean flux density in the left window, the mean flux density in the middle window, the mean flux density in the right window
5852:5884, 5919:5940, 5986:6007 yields -0.02 mag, 1.79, 1.82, 1.8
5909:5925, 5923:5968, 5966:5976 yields 0.05 mag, 1.81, 1.76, 1.89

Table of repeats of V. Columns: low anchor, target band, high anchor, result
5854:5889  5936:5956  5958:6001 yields 1.2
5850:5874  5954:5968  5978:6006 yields 0.1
